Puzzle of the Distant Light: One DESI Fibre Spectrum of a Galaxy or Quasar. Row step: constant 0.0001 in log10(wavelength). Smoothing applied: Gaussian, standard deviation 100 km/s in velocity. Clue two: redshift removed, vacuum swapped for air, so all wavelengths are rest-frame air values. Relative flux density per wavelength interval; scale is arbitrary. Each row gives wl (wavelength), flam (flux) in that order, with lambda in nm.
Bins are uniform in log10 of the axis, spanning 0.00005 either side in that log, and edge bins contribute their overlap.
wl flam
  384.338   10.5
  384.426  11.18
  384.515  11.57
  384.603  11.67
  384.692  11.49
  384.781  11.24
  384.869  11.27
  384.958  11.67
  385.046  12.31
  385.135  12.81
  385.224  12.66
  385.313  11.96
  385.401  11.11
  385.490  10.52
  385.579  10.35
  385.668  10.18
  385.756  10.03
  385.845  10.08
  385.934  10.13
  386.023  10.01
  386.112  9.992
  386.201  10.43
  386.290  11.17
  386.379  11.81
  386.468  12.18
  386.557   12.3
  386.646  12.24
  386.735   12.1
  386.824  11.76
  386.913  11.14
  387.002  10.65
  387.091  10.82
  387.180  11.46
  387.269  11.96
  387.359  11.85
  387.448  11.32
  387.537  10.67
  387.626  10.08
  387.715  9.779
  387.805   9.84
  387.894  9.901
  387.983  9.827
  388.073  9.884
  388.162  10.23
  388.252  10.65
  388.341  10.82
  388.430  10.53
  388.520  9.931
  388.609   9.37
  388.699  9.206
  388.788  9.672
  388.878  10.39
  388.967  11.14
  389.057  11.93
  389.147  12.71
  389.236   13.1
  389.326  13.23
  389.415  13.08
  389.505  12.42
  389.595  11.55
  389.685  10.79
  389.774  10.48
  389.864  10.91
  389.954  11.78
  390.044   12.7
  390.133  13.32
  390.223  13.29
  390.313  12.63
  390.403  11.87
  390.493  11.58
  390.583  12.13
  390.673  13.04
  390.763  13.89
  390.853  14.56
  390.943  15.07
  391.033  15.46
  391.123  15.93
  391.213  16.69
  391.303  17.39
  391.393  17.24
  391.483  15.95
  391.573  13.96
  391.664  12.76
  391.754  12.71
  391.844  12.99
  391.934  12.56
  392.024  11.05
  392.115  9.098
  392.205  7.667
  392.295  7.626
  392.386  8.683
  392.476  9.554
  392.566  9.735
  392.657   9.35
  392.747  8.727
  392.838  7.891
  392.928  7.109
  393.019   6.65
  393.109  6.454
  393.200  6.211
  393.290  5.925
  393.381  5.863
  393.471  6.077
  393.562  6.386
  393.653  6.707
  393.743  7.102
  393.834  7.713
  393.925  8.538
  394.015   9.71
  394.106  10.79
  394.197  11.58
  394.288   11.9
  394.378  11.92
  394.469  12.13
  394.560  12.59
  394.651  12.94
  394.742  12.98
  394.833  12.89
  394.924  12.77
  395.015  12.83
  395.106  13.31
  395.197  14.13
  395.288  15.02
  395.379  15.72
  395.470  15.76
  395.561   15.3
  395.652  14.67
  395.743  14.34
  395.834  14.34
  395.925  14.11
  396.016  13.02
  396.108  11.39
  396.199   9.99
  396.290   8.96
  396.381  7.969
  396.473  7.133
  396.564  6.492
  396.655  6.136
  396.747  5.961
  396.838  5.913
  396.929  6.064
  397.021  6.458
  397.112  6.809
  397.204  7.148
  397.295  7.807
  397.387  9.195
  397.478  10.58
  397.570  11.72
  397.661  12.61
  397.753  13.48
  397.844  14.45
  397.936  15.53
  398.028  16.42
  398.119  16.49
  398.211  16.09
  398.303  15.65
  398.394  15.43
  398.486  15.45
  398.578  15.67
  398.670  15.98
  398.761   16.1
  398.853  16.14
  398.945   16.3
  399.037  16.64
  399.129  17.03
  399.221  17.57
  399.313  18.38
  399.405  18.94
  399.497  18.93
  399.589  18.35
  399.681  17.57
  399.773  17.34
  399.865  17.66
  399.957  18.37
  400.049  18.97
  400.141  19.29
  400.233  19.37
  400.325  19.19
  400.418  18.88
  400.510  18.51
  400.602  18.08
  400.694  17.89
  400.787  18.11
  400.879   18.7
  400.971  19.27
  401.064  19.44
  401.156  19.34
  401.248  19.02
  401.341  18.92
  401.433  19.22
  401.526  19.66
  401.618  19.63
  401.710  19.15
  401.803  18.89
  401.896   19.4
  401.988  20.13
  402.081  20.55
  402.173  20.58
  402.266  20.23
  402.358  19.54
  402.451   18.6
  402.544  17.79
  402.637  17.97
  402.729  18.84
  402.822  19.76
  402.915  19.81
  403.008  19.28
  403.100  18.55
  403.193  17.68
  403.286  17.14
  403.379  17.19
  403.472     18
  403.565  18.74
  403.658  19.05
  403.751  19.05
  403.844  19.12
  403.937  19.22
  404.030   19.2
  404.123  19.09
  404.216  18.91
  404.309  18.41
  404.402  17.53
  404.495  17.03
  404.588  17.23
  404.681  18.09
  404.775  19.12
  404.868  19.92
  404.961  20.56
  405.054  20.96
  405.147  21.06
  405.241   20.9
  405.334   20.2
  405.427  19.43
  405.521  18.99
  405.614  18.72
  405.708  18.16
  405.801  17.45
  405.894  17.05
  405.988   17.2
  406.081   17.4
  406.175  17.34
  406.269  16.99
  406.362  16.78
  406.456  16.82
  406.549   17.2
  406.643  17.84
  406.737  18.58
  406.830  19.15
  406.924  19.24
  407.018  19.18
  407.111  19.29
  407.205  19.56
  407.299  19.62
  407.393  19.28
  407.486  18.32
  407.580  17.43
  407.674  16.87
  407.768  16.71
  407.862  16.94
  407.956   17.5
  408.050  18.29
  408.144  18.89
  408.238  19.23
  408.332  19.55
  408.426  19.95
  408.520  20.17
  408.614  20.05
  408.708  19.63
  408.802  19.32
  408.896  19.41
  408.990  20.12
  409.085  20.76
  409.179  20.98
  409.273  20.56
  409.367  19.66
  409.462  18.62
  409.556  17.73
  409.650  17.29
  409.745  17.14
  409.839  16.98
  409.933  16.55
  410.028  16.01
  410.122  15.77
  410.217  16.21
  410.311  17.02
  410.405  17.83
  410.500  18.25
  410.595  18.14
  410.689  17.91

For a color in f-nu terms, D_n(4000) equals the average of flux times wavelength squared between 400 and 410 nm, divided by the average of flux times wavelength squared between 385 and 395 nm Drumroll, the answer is 1.8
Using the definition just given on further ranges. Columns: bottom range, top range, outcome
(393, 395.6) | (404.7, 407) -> 1.85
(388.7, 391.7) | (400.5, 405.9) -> 1.55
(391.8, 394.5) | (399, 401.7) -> 2.20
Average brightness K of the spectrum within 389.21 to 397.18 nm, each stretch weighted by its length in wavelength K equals 11.1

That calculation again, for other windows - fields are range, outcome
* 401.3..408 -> 18.7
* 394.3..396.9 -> 11.8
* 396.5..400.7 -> 14.5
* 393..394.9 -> 9.27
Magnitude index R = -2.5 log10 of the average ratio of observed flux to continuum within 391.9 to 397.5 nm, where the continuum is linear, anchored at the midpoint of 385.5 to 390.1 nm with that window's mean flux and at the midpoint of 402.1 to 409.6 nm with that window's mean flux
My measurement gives 0.38 mag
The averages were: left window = 11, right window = 18.8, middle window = 9.85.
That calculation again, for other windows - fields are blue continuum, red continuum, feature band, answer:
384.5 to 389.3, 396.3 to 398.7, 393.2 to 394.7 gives 0.20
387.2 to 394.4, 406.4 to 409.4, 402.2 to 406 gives -0.10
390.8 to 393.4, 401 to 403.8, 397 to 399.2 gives 0.16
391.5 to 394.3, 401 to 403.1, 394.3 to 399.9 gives 0.04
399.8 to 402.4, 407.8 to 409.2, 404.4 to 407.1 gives 0.04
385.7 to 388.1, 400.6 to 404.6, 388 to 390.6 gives 0.07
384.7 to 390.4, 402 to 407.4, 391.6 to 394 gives 0.49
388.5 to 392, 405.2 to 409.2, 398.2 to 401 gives -0.10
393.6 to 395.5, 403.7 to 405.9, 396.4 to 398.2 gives 0.36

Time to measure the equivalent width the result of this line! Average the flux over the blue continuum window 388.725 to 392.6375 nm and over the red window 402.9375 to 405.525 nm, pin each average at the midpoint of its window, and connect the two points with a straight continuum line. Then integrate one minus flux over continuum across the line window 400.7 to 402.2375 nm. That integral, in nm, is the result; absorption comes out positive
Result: -0.15 nm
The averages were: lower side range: 12.4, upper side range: 18.9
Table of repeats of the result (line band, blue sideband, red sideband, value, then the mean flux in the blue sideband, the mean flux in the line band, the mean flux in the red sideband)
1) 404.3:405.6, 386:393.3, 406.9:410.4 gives -0.16 nm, 11.3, 19.3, 18.5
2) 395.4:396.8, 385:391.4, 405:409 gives 0.34 nm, 11.7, 11.1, 18.7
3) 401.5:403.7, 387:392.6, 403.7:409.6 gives -0.24 nm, 11.8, 19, 18.8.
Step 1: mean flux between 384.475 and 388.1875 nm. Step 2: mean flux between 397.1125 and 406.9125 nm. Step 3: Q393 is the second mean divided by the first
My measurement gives 1.60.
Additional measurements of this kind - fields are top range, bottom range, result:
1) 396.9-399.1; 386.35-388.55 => 1.20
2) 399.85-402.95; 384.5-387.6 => 1.69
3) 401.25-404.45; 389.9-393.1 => 1.58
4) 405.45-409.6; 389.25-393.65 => 1.65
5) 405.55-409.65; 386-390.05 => 1.68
